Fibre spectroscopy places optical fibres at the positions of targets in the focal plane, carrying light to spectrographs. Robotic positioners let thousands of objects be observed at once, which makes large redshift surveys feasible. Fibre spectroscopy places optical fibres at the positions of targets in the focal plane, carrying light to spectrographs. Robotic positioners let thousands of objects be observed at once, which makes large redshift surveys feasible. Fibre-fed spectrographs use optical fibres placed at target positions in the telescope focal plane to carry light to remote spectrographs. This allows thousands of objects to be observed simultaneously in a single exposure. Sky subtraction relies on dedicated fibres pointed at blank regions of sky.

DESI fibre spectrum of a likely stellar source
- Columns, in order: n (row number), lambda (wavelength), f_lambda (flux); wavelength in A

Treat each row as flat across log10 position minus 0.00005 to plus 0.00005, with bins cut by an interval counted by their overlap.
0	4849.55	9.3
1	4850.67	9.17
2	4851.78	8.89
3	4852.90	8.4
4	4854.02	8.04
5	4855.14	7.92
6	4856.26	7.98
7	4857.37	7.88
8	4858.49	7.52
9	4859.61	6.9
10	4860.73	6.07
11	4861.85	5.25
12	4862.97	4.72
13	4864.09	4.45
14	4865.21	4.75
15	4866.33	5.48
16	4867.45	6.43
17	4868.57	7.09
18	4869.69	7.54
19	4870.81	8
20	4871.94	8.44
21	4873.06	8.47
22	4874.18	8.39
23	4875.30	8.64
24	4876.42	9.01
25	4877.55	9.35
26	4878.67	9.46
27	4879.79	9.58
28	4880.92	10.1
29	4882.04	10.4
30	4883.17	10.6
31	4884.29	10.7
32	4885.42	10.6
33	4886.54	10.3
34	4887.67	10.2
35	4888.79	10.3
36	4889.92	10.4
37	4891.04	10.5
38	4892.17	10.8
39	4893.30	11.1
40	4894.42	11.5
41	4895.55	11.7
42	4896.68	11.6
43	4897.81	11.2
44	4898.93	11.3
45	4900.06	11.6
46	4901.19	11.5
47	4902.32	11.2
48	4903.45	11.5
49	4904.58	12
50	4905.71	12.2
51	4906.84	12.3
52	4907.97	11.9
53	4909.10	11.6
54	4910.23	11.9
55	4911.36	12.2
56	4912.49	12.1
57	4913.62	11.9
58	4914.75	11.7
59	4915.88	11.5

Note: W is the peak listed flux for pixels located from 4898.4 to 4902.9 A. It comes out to 11.6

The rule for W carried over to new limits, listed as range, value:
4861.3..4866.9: 5.48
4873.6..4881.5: 10.1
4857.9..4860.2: 7.52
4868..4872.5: 8.44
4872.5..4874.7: 8.47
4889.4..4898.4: 11.7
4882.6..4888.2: 10.7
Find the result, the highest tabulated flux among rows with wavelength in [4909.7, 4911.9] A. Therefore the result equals 12.2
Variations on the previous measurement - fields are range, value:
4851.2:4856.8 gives 8.89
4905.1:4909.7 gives 12.3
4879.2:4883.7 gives 10.6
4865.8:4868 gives 6.43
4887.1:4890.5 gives 10.4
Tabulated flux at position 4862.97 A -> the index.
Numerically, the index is 4.72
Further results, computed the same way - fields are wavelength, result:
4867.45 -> 6.43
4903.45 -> 11.5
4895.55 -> 11.7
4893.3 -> 11.1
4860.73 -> 6.07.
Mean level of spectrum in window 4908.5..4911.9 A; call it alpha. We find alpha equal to 11.9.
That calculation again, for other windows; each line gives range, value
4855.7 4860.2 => 7.57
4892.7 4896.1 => 11.4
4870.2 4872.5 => 8.18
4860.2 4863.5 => 5.34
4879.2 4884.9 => 10.3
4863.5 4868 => 5.27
